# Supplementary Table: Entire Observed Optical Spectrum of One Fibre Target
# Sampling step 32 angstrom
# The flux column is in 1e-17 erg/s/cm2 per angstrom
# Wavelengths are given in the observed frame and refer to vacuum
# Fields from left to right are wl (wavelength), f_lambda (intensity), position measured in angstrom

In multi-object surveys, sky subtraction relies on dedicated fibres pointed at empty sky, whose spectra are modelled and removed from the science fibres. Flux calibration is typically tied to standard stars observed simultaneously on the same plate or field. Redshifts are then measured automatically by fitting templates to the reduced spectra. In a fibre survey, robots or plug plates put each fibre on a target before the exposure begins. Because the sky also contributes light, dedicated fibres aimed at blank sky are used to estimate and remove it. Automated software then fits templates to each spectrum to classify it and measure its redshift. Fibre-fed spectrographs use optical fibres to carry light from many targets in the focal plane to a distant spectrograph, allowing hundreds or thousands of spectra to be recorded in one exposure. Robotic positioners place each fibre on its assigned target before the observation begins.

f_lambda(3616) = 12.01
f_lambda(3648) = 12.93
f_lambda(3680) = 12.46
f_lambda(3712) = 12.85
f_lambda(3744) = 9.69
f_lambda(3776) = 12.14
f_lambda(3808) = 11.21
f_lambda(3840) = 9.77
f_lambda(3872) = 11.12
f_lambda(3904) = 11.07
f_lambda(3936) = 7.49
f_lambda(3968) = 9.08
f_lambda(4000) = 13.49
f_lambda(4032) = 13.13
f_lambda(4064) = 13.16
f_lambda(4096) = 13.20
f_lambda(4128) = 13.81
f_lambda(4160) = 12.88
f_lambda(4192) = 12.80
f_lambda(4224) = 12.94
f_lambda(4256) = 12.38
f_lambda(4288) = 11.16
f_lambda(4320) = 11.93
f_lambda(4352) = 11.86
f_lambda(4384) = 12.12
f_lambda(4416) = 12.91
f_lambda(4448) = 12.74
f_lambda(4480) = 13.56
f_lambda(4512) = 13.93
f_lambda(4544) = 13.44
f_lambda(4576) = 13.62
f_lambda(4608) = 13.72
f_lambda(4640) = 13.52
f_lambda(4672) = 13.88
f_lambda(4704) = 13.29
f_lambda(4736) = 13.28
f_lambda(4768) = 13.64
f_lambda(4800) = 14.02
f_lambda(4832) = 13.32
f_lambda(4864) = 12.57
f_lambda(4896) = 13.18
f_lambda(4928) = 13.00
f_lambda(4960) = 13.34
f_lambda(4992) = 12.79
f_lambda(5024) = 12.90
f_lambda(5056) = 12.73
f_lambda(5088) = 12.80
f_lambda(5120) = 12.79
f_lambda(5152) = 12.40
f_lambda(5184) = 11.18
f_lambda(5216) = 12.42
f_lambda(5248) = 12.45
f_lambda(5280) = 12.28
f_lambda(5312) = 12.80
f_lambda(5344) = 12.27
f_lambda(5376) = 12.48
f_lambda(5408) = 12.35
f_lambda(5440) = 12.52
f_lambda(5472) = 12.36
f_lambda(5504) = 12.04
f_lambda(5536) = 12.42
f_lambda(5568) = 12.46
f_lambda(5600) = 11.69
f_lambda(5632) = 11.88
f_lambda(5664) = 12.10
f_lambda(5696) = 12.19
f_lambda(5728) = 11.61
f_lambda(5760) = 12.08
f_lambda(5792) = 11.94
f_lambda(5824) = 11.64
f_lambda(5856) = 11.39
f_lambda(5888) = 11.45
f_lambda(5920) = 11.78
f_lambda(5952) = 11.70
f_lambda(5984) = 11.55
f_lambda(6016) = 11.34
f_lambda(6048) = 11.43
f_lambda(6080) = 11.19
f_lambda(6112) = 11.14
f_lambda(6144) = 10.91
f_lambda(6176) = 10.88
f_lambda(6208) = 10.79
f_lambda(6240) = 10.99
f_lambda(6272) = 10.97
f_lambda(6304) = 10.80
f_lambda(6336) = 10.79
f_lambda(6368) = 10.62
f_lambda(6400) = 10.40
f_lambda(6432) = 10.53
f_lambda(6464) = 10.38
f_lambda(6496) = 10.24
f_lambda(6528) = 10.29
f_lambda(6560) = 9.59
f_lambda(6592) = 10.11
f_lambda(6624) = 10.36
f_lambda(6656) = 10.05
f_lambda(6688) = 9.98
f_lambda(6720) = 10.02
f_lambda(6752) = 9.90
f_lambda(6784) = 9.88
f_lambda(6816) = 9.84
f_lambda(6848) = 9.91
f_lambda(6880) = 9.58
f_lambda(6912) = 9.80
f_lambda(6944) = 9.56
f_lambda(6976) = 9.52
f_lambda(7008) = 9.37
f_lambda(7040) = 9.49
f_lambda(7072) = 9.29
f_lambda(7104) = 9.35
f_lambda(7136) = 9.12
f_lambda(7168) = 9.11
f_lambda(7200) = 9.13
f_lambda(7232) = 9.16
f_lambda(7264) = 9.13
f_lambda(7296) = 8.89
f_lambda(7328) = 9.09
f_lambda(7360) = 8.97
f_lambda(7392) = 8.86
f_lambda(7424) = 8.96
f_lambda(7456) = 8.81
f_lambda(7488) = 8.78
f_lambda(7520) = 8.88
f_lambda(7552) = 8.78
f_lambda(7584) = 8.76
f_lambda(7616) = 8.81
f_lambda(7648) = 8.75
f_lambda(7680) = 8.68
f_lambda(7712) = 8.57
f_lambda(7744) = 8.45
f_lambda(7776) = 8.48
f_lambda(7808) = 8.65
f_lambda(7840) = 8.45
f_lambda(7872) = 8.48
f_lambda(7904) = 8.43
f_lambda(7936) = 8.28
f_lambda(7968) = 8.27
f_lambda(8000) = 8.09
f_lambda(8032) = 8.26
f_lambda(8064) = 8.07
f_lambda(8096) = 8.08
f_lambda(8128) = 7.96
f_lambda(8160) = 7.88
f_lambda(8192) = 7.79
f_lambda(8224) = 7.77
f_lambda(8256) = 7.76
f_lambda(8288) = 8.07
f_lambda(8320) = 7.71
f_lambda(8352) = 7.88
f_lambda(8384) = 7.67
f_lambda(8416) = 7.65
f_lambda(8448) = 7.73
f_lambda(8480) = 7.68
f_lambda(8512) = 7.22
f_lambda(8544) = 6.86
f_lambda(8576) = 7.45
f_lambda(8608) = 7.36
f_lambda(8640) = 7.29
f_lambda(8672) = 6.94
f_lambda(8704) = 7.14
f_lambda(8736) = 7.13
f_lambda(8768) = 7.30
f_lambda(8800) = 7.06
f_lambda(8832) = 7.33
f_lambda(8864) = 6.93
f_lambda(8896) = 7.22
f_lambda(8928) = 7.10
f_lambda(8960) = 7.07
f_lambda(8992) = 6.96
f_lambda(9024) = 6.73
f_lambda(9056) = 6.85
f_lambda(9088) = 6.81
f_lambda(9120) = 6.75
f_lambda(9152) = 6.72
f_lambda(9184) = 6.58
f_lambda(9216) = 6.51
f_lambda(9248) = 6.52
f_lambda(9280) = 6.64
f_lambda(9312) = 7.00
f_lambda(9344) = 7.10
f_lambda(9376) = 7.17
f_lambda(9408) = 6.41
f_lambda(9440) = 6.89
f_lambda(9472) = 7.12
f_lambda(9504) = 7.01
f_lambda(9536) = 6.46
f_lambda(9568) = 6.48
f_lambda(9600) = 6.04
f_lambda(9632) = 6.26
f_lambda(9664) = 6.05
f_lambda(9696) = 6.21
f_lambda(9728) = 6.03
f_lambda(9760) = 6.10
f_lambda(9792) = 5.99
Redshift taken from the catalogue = 0.000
